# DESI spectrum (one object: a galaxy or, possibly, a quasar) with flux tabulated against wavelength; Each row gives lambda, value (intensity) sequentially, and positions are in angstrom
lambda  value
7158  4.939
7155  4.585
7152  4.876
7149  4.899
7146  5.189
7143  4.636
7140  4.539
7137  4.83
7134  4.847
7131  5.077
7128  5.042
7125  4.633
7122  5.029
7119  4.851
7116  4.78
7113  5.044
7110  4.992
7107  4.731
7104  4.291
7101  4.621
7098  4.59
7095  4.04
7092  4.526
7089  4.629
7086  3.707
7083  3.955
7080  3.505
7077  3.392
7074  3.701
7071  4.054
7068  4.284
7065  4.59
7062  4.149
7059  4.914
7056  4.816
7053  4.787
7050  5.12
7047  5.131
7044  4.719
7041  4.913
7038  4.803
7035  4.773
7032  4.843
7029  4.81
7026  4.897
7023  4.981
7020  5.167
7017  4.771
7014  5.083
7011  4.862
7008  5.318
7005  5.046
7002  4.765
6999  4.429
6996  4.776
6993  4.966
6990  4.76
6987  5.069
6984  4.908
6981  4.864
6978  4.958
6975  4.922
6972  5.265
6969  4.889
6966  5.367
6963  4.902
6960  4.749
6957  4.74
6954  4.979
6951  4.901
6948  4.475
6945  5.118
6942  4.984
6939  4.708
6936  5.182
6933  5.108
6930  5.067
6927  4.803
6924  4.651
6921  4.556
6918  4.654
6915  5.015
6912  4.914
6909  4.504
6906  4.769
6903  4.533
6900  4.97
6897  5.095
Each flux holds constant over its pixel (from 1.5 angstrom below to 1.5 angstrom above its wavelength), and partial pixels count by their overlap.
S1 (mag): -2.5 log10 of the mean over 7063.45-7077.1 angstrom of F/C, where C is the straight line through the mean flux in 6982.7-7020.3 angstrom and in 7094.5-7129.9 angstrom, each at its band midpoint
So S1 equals 0.18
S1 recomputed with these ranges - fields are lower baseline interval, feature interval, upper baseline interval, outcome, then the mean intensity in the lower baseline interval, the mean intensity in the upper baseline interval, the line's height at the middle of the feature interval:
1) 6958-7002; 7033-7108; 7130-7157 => 0.10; 4.91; 4.83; 4.86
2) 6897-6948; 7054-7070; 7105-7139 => 0.08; 4.84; 4.88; 4.87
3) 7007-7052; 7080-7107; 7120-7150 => 0.15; 4.94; 4.87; 4.9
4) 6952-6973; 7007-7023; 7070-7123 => -0.07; 4.98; 4.35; 4.73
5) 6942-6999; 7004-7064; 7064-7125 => -0.06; 4.91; 4.37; 4.63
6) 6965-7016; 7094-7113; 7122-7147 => 0.06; 4.95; 4.85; 4.87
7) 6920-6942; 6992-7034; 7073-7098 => -0.12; 4.88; 3.98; 4.4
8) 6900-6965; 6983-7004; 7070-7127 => -0.03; 4.83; 4.38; 4.67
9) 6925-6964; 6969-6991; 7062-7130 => -0.04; 4.9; 4.41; 4.78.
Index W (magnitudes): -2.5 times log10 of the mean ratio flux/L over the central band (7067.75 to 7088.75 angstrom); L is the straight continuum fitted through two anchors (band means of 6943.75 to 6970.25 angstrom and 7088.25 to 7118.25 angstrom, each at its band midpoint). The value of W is 0.22 mag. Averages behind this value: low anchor 4.9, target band 3.82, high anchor 4.63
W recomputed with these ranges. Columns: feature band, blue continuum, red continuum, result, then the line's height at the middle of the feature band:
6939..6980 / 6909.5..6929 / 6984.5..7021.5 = -0.02 mag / 4.84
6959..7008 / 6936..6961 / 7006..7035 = 0.00 mag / 4.91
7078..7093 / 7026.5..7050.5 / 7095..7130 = 0.19 mag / 4.8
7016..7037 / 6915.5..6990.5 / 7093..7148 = -0.01 mag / 4.84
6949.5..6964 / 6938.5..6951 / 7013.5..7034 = 0.00 mag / 4.85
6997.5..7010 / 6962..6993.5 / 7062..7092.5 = -0.03 mag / 4.74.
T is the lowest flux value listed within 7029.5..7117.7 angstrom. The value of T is 3.392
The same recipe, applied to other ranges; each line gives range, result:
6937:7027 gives 4.429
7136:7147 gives 4.539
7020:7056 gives 4.719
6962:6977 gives 4.889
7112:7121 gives 4.78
